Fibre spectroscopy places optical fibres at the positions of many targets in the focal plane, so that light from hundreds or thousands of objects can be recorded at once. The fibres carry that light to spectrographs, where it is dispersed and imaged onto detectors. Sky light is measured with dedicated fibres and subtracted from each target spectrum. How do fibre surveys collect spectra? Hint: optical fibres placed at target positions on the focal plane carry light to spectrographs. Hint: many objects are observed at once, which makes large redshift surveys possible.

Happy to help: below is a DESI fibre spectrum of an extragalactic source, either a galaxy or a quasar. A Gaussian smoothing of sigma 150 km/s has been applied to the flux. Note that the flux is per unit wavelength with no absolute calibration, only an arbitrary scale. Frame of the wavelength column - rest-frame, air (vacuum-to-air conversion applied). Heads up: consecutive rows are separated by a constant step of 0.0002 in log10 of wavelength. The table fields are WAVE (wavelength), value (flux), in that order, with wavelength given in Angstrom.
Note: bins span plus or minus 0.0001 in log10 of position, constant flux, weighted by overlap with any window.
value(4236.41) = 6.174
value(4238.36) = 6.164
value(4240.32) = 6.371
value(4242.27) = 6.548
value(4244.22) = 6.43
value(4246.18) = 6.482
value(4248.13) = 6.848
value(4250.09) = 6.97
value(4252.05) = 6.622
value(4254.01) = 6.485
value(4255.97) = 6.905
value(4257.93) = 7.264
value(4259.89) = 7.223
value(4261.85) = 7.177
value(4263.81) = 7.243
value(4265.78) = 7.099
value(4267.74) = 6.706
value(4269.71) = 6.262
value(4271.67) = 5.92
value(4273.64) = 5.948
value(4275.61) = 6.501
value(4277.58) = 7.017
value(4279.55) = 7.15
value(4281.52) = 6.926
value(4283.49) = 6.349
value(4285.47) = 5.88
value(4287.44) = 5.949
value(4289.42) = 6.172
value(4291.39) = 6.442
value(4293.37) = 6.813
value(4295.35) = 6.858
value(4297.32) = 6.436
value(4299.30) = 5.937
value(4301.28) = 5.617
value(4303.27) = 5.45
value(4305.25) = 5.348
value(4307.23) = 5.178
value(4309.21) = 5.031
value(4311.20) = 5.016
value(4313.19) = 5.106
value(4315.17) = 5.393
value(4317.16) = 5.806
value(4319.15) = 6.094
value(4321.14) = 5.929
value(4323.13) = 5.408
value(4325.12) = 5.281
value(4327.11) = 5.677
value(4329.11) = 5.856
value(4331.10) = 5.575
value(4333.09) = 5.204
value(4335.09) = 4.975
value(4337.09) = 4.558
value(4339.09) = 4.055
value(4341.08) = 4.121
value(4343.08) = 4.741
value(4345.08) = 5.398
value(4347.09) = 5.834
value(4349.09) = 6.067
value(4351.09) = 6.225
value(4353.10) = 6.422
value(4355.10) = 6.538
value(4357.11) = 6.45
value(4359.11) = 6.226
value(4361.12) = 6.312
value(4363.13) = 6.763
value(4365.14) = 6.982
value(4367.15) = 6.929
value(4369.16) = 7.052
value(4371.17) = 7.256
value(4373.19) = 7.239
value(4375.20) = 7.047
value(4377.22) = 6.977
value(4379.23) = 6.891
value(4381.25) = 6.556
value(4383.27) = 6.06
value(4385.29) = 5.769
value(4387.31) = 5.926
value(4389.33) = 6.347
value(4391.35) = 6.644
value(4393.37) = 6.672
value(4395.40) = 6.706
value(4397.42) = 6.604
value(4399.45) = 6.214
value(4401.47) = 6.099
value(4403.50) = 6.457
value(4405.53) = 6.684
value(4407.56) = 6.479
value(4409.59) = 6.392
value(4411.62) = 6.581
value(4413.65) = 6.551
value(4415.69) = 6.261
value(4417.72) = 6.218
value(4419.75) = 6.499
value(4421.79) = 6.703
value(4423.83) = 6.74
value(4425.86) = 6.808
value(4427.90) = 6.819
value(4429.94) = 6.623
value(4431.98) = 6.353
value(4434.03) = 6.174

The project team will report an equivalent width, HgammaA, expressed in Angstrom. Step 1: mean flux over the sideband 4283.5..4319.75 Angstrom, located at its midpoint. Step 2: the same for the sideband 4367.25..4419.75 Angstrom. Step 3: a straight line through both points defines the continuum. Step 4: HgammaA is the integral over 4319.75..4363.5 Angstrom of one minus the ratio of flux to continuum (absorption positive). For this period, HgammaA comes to 3.8 Angstrom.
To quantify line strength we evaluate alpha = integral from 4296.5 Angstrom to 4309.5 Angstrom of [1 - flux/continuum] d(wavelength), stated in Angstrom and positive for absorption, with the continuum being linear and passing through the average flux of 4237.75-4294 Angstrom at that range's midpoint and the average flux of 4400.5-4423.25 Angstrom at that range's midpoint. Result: 2.0 Angstrom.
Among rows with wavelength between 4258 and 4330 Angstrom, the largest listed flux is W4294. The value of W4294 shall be 7.243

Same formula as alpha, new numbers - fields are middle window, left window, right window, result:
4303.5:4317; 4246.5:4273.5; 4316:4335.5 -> 1.5 Angstrom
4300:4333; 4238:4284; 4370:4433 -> 5.8 Angstrom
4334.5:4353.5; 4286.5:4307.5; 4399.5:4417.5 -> 3.1 Angstrom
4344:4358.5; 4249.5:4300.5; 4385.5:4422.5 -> 0.8 Angstrom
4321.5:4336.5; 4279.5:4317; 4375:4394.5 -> 1.7 Angstrom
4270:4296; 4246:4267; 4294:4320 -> -0.8 Angstrom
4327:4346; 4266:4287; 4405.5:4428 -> 4.4 Angstrom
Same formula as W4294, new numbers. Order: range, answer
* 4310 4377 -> 7.256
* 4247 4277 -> 7.264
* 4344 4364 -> 6.763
